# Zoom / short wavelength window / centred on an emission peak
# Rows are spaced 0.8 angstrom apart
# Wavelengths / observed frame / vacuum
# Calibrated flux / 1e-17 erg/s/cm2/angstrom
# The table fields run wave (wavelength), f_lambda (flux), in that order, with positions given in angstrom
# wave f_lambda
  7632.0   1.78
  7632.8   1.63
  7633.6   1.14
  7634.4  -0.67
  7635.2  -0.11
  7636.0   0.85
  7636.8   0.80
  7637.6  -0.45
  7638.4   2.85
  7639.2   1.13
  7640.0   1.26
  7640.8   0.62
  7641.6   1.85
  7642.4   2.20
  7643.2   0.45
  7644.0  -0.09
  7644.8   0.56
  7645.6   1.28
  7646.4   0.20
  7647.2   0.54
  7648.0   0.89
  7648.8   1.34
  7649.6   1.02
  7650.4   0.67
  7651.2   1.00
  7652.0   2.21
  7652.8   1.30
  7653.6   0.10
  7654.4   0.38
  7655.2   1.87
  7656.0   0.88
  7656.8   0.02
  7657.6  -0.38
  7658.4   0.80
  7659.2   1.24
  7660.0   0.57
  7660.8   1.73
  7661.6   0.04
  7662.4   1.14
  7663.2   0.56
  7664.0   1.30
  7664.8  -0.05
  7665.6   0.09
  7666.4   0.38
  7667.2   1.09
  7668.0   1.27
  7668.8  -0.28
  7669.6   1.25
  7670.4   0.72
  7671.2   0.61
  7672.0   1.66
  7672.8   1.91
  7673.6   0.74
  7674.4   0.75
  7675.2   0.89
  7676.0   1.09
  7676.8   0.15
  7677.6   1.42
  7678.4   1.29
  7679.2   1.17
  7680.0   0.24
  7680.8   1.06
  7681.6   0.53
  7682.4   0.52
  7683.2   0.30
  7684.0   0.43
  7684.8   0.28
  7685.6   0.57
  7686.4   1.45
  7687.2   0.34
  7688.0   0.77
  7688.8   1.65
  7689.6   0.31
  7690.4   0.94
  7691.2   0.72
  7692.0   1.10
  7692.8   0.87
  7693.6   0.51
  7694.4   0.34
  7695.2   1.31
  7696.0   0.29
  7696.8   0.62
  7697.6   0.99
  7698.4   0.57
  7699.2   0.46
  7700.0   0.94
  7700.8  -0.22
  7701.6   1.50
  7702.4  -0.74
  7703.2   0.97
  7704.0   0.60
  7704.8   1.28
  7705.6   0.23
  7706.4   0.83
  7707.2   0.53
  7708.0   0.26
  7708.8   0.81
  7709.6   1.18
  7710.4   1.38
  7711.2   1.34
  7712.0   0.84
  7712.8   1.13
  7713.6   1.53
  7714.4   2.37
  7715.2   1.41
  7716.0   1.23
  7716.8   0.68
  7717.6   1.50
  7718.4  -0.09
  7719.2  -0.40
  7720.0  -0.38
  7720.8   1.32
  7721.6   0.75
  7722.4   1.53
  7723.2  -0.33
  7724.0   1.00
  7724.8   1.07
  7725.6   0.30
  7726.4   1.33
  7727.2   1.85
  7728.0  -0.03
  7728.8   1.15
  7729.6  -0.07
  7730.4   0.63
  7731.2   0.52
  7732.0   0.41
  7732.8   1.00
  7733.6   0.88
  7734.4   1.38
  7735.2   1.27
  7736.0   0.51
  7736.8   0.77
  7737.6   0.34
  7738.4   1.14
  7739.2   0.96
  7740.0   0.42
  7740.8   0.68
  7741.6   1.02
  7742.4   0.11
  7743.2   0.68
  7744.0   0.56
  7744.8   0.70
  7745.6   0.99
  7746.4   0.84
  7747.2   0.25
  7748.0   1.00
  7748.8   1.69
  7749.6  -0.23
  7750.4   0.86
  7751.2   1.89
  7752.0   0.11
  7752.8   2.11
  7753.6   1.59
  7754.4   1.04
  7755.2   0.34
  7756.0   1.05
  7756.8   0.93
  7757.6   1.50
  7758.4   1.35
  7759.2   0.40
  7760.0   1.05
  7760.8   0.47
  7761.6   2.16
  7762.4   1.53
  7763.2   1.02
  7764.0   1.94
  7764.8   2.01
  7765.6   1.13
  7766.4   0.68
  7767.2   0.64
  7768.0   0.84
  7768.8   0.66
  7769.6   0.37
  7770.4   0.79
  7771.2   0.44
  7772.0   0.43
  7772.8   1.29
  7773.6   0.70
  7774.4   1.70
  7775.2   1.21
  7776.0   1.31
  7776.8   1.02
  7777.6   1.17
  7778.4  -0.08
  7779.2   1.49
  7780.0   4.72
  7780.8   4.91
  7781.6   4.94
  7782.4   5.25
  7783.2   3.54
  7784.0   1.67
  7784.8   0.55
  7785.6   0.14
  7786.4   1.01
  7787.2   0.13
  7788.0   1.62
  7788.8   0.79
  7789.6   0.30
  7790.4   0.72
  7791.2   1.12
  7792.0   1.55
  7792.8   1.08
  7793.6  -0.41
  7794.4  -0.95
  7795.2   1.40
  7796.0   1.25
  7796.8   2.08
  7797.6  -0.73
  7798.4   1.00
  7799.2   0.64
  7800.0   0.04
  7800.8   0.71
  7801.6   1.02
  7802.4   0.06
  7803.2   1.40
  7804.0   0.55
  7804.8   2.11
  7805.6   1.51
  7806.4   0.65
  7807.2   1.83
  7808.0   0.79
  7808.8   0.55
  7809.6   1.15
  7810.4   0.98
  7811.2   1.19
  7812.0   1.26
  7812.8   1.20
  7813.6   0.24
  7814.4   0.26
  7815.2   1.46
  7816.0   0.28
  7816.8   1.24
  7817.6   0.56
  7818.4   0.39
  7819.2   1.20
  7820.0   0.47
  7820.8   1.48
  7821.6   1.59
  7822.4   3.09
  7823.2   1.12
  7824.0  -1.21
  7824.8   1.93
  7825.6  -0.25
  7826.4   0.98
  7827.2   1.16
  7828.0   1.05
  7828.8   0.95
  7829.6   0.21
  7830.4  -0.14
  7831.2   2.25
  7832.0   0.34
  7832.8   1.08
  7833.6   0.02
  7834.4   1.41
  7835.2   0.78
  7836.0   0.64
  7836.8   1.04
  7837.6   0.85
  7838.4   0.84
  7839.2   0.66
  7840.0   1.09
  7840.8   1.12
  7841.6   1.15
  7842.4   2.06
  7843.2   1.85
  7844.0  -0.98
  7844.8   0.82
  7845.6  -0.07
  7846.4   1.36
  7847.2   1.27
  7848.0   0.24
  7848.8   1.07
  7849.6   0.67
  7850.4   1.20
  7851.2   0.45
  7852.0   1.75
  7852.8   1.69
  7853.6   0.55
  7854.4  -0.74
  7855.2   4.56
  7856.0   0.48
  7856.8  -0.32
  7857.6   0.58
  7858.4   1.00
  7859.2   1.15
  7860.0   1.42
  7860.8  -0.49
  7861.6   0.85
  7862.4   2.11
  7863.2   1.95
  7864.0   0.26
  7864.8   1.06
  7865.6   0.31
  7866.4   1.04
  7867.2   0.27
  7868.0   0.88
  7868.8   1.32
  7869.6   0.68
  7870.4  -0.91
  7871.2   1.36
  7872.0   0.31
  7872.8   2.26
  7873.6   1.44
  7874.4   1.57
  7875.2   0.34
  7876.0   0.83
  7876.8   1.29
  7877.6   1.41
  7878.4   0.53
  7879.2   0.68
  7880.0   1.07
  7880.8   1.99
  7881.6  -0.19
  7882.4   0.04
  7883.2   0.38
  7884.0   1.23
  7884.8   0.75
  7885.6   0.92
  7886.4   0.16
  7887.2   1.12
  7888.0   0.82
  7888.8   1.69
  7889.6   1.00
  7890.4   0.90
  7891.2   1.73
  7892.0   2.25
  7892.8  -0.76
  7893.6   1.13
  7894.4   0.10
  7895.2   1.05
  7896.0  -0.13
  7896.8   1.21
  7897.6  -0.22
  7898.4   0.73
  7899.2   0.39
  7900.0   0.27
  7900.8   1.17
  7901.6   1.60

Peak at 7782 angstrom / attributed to H-alpha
